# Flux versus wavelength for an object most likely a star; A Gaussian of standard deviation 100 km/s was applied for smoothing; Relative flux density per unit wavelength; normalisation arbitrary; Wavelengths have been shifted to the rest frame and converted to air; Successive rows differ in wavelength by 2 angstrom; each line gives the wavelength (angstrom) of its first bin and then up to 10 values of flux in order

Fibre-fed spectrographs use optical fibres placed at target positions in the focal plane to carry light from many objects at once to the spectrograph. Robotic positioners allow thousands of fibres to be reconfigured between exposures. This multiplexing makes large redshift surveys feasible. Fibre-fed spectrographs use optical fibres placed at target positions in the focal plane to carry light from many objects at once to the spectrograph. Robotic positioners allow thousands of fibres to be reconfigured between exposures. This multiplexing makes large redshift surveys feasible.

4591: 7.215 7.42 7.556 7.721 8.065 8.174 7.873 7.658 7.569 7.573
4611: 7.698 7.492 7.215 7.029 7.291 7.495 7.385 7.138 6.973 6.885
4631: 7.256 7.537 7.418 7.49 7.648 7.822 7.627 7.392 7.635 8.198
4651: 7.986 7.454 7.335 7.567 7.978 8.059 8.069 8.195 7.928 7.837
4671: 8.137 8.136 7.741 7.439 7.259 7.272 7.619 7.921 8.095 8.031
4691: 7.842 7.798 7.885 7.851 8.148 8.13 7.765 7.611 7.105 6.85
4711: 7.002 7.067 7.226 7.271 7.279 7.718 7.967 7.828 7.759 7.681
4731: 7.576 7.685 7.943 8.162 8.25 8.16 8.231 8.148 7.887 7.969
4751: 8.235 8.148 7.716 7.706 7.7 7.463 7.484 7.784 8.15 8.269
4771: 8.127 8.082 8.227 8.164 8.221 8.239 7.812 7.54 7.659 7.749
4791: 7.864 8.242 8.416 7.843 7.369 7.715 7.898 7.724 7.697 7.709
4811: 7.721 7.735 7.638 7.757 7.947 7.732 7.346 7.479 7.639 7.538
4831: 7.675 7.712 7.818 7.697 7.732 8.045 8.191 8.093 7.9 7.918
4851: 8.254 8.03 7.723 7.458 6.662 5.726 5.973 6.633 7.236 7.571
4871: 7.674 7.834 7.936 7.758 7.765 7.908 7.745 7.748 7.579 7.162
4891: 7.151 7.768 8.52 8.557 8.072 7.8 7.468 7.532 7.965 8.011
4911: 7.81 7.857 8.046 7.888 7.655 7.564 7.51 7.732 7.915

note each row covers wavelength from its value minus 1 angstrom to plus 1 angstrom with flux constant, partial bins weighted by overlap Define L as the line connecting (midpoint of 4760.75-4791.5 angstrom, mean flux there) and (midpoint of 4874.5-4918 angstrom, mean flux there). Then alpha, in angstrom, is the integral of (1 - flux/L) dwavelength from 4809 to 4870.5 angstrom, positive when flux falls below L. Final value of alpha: 2.5 angstrom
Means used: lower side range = 7.94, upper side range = 7.82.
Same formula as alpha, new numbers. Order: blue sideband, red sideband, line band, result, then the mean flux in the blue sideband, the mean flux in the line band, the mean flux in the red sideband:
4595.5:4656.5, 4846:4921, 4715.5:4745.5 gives -1.0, 7.53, 7.83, 7.63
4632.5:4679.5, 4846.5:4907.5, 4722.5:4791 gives -2.3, 7.75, 7.93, 7.58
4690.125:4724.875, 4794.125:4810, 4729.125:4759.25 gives -1.2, 7.57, 7.97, 7.79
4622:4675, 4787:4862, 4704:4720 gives 1.0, 7.66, 7.18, 7.71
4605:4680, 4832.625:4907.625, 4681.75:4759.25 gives -1.6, 7.59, 7.77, 7.64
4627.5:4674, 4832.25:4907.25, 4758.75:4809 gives -1.5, 7.71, 7.9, 7.64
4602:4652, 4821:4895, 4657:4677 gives -1.2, 7.49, 7.96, 7.57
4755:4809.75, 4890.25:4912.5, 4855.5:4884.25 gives 2.2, 7.88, 7.29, 7.89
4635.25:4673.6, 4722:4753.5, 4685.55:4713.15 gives 0.8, 7.8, 7.68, 7.97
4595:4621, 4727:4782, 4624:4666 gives 0.5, 7.61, 7.6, 7.97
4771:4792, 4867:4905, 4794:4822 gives 0.5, 7.96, 7.78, 7.76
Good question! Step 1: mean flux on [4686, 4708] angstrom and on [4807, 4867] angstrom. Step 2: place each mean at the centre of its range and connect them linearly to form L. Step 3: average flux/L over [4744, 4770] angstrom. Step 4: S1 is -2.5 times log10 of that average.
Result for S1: -0.024 mag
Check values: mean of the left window 7.84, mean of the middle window 7.9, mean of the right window 7.56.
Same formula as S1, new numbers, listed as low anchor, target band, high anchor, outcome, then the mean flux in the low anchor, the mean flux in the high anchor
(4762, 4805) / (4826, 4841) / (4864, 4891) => 0.00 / 7.94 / 7.56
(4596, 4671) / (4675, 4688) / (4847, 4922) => 0.00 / 7.62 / 7.62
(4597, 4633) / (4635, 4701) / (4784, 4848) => -0.03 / 7.47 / 7.78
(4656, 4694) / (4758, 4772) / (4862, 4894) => -0.03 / 7.84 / 7.47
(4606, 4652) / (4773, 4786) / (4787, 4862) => -0.05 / 7.47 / 7.71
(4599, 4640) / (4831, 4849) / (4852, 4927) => -0.04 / 7.46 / 7.6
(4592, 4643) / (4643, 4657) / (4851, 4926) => -0.02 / 7.5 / 7.6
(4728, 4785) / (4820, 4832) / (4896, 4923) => 0.05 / 7.96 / 7.85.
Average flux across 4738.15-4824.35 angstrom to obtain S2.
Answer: 7.89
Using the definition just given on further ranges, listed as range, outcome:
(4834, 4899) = 7.62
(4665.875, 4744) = 7.72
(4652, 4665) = 7.78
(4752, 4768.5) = 7.78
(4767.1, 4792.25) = 8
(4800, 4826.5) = 7.7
